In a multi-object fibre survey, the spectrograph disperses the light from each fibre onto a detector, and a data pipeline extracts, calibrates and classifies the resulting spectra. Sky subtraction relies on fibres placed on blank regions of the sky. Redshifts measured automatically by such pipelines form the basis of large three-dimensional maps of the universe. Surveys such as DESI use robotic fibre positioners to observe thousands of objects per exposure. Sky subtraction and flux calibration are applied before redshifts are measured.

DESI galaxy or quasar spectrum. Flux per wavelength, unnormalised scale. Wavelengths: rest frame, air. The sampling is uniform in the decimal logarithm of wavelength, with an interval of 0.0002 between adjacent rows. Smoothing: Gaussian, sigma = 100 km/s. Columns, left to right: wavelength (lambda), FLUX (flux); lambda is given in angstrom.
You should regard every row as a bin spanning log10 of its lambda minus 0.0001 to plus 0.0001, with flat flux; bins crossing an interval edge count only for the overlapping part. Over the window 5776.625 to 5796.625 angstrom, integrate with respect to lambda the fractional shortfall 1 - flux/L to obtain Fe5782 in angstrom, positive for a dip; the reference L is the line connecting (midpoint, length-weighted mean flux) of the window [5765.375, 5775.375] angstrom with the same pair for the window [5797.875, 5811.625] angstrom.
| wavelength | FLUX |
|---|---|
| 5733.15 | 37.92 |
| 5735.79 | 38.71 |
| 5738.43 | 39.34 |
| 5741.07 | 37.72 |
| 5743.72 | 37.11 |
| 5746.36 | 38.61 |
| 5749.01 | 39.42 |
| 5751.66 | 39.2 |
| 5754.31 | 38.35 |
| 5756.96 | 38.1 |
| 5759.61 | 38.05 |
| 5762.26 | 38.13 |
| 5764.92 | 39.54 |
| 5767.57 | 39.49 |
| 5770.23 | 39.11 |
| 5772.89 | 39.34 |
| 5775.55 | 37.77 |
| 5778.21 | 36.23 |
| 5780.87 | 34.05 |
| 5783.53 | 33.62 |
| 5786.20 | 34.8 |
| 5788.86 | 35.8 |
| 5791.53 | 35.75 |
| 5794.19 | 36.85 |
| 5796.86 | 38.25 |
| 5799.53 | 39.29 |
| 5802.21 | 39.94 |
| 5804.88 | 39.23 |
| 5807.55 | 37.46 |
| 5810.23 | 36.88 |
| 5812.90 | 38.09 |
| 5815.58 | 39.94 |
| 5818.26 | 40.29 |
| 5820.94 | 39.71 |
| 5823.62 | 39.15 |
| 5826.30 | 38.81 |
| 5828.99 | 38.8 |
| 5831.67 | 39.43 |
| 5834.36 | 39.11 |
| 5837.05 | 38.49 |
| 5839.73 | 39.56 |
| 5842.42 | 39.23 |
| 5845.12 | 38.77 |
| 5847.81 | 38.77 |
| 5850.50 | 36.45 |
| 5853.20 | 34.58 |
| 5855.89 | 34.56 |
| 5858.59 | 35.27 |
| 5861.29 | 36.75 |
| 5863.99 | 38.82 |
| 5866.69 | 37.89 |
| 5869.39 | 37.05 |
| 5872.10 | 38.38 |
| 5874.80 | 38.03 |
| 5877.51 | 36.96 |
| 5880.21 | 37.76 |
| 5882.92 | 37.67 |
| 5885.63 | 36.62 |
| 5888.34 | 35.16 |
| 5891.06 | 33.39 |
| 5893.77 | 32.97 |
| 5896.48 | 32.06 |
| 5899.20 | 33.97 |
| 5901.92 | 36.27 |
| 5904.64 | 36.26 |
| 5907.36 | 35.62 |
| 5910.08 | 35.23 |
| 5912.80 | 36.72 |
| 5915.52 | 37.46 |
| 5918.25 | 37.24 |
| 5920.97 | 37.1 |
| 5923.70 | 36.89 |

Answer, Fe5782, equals 1.7 angstrom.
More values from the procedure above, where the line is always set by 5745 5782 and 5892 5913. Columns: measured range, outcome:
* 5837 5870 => -1.25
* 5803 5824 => -1.05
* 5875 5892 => -0.58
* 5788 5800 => 0.13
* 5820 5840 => -1.37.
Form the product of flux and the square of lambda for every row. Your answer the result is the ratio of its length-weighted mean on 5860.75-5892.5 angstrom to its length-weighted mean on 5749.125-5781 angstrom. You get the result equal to 1.0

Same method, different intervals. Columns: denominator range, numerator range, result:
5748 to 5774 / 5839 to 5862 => 0.98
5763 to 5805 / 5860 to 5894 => 1.02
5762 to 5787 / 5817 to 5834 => 1.08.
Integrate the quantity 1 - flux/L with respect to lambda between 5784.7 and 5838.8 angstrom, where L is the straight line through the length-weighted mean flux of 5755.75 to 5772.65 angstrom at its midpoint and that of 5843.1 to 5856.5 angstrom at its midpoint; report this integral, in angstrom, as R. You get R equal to -0.86 angstrom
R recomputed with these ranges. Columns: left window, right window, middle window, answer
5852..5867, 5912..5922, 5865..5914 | 0.9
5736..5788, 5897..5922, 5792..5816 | -0.6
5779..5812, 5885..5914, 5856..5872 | -0.7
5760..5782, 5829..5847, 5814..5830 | -0.3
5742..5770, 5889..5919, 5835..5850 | -0.9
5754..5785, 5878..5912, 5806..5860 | -2.5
